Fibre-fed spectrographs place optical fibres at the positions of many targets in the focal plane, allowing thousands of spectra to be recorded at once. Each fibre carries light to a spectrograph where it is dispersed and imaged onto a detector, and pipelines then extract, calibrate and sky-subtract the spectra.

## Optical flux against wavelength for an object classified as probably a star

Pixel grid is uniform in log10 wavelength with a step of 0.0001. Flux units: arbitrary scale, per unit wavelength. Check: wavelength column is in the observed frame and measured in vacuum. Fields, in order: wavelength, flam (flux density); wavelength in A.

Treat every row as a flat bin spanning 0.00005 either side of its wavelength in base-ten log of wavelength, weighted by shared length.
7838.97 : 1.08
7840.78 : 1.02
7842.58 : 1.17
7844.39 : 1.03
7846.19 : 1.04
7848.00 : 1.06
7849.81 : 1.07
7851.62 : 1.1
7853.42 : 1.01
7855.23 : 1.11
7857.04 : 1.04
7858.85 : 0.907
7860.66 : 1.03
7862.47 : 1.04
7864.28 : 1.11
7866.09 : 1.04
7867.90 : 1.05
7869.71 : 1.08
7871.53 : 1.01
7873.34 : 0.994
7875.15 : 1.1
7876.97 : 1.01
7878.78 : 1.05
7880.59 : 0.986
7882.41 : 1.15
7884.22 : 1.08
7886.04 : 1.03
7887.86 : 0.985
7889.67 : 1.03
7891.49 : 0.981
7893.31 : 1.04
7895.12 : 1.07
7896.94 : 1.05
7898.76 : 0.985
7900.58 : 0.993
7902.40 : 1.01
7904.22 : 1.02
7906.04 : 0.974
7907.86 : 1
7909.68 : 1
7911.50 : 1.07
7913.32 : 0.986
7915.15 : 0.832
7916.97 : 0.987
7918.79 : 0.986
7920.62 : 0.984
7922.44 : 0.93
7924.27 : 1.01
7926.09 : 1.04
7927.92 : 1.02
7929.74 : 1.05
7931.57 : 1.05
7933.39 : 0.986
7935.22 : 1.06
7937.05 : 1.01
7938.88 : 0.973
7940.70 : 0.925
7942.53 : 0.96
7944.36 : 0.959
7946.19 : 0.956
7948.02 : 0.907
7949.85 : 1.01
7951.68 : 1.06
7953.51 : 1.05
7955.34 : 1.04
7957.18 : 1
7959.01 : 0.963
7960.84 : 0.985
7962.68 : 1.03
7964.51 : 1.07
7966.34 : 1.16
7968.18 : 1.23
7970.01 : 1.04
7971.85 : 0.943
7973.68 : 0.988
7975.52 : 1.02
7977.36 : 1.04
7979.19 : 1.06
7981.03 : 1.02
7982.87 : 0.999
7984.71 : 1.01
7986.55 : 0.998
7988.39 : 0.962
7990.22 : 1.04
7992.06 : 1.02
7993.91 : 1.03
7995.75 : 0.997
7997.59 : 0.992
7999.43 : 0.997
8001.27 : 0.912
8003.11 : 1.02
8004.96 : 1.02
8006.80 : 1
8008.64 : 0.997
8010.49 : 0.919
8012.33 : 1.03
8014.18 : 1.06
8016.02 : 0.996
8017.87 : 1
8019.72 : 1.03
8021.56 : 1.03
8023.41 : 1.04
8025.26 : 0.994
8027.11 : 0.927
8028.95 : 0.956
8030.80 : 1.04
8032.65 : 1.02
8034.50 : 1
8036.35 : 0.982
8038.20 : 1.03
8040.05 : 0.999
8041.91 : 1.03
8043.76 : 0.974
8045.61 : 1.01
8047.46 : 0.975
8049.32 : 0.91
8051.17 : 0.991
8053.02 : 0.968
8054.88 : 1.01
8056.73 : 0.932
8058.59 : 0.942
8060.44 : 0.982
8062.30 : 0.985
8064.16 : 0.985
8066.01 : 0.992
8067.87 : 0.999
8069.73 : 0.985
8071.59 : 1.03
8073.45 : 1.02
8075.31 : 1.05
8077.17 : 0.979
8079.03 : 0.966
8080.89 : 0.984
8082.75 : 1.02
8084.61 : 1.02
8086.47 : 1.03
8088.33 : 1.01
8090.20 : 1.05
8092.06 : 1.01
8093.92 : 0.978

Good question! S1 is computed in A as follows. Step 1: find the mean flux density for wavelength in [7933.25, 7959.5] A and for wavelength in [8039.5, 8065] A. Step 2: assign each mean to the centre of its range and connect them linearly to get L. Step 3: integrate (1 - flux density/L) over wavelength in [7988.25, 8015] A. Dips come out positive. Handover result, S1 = -0.5 A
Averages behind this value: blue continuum 0.991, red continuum 0.977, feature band 1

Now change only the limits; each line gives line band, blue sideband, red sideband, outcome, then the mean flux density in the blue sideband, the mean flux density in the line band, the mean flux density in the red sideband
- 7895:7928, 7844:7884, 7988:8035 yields 1.2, 1.05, 0.995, 1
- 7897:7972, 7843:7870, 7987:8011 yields 0.9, 1.05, 1.01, 0.994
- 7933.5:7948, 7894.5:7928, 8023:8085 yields 0.3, 0.996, 0.973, 0.991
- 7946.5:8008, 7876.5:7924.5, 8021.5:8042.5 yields -0.8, 1.01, 1.02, 1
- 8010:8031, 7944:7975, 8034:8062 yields -0.1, 1.02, 1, 0.982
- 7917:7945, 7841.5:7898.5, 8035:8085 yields 0.9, 1.05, 0.996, 0.99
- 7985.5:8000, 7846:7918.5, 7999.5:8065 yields -0.1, 1.03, 1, 0.991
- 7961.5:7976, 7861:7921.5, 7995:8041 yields -0.7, 1.02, 1.06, 1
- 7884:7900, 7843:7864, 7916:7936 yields 0.0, 1.04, 1.02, 1.01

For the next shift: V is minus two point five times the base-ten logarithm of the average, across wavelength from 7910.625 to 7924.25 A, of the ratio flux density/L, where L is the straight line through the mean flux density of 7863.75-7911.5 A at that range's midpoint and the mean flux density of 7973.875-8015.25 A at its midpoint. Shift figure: 0.060 mag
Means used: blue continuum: 1.03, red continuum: 1.01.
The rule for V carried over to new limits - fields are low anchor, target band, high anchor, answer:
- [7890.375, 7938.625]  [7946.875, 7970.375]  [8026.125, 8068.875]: -0.05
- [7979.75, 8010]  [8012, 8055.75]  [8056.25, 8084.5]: 0.00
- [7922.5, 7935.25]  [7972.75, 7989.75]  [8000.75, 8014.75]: -0.01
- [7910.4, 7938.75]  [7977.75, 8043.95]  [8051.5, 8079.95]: -0.01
